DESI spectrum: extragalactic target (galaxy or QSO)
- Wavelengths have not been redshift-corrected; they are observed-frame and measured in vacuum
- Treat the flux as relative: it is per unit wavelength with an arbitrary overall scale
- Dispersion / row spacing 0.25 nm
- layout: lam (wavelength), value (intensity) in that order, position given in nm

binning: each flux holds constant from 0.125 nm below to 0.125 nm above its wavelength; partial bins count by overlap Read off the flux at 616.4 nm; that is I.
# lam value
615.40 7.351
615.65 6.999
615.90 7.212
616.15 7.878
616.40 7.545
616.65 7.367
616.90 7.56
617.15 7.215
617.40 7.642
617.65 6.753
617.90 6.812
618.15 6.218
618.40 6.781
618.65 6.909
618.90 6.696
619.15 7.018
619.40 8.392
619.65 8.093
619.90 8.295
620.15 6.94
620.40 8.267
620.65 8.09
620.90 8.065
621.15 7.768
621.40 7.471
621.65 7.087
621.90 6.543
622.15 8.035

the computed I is 7.545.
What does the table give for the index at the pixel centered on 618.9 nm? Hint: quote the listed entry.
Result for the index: 6.696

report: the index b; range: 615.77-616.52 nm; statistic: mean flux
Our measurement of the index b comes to 7.54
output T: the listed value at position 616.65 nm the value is 7.367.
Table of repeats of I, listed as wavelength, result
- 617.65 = 6.753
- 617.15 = 7.215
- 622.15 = 8.035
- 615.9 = 7.212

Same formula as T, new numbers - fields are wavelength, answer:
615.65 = 6.999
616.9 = 7.56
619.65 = 8.093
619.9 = 8.295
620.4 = 8.267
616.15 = 7.878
